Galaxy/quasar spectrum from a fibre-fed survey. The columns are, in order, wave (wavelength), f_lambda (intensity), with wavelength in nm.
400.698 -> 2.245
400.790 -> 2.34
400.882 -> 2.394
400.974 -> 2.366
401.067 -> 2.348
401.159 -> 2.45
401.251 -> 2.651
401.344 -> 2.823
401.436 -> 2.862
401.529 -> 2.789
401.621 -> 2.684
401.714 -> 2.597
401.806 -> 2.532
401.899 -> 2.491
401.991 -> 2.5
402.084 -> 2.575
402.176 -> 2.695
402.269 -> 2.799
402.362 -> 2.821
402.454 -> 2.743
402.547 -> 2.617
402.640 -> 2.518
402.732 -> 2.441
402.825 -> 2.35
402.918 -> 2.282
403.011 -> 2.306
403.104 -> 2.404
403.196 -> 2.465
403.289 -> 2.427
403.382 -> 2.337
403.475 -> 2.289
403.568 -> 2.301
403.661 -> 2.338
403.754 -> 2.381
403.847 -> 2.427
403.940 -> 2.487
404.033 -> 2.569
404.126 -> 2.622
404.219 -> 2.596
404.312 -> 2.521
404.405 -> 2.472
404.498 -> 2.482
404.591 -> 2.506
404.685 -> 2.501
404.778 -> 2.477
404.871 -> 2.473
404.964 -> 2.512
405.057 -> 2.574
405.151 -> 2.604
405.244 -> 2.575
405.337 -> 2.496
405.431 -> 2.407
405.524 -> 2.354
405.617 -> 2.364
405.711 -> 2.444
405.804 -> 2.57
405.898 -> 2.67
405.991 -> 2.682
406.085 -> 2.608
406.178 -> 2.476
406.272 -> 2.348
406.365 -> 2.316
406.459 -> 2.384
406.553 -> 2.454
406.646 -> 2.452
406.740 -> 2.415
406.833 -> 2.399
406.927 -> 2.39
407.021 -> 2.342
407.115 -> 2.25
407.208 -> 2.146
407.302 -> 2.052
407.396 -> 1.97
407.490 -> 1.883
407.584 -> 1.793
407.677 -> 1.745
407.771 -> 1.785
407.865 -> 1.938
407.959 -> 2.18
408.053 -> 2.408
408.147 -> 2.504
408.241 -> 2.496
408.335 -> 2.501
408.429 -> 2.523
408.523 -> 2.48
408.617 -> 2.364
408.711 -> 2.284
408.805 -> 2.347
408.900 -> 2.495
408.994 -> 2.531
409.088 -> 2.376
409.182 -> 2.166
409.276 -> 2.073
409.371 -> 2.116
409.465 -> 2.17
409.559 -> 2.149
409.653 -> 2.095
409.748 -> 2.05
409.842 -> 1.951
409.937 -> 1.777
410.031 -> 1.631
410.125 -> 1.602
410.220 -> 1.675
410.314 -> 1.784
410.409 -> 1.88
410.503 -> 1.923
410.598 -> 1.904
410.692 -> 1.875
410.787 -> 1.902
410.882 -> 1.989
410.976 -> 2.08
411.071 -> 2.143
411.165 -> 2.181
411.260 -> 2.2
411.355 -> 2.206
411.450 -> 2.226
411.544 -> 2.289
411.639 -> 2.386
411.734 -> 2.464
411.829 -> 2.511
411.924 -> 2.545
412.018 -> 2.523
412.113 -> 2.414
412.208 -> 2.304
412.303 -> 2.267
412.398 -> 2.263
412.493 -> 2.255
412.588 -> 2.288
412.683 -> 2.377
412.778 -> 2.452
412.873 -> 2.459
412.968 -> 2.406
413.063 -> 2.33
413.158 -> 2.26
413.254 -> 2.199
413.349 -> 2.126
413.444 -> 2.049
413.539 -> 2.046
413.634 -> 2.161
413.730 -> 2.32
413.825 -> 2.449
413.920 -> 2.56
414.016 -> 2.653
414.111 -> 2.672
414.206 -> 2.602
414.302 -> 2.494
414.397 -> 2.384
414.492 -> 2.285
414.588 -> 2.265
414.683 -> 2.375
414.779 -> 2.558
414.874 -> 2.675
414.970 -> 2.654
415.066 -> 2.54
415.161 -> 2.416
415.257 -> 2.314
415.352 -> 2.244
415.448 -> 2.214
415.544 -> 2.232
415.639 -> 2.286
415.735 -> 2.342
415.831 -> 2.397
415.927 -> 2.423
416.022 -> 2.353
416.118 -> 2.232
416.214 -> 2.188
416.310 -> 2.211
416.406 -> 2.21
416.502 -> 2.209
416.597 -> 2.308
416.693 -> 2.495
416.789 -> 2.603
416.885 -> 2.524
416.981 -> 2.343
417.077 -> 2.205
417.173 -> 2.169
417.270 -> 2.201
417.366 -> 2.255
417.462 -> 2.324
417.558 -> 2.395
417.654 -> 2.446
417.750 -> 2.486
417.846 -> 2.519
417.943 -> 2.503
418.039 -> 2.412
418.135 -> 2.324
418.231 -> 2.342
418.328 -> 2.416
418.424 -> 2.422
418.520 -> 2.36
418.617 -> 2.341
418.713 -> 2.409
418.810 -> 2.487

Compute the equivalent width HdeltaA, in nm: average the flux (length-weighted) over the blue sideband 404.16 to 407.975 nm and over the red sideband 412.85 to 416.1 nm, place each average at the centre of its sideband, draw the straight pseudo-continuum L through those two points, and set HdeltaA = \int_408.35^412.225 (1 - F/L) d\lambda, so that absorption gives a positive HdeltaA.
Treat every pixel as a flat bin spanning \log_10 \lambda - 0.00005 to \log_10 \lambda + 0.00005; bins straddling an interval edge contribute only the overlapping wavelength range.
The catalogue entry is 0.33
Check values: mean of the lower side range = 2.36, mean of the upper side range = 2.37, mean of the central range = 2.16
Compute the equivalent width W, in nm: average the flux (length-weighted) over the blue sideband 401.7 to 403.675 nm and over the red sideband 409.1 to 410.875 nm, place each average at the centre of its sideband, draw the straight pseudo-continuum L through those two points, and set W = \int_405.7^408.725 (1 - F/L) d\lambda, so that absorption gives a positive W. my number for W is -0.22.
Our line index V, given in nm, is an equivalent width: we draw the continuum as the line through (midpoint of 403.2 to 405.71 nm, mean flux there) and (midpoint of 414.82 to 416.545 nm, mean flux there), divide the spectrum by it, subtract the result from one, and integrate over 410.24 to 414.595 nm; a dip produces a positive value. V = 0.204 nm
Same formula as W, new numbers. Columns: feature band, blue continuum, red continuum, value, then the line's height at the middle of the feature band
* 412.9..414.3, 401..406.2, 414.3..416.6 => 0.02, 2.38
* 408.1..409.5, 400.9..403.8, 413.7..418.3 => 0.05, 2.46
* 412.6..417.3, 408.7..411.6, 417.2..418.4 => -0.20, 2.26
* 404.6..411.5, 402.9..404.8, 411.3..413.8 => 0.42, 2.38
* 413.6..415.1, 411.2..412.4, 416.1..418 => -0.08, 2.35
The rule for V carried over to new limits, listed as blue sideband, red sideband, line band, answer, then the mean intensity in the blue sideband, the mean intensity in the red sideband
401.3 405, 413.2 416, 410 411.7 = 0.30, 2.53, 2.38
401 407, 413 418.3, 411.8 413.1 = 0.01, 2.51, 2.36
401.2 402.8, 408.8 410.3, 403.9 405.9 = -0.07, 2.65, 2.06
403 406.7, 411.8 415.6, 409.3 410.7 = 0.29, 2.47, 2.38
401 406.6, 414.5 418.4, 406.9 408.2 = 0.20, 2.51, 2.36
